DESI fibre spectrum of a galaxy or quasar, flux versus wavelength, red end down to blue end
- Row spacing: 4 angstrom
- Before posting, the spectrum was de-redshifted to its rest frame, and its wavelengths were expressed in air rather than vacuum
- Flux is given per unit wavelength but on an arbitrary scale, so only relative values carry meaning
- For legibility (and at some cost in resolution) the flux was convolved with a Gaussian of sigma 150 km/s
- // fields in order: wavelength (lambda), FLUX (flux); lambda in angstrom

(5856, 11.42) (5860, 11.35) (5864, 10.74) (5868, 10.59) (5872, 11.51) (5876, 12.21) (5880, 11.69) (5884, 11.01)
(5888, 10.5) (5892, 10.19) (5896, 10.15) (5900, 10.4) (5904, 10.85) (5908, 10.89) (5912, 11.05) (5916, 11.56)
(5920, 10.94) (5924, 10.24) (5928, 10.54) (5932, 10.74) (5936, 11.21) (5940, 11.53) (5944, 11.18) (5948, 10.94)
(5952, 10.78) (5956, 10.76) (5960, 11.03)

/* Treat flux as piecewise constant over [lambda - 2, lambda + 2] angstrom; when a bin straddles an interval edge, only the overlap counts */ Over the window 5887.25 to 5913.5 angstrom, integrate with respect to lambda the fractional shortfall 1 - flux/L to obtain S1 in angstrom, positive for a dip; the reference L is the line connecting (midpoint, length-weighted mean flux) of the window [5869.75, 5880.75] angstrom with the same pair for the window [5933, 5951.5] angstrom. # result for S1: 2.2 angstrom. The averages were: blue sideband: 11.8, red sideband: 11.2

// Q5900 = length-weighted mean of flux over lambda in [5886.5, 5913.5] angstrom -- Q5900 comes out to 10.6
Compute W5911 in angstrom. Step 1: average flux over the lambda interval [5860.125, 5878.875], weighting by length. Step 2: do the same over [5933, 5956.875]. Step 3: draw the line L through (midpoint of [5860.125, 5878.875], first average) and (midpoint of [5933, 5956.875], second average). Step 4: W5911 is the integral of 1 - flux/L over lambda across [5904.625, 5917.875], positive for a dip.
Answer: 0.0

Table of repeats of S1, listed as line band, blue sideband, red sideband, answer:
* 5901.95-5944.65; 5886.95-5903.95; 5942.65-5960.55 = -1.3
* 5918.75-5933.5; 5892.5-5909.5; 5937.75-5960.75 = 0.3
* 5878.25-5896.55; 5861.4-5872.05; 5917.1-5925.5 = 0.1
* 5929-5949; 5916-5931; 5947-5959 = -0.6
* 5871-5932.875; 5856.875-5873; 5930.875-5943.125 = 1.2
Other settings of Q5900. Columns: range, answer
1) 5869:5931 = 10.9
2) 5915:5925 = 10.9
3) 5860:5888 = 11.2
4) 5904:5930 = 10.9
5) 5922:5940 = 10.8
